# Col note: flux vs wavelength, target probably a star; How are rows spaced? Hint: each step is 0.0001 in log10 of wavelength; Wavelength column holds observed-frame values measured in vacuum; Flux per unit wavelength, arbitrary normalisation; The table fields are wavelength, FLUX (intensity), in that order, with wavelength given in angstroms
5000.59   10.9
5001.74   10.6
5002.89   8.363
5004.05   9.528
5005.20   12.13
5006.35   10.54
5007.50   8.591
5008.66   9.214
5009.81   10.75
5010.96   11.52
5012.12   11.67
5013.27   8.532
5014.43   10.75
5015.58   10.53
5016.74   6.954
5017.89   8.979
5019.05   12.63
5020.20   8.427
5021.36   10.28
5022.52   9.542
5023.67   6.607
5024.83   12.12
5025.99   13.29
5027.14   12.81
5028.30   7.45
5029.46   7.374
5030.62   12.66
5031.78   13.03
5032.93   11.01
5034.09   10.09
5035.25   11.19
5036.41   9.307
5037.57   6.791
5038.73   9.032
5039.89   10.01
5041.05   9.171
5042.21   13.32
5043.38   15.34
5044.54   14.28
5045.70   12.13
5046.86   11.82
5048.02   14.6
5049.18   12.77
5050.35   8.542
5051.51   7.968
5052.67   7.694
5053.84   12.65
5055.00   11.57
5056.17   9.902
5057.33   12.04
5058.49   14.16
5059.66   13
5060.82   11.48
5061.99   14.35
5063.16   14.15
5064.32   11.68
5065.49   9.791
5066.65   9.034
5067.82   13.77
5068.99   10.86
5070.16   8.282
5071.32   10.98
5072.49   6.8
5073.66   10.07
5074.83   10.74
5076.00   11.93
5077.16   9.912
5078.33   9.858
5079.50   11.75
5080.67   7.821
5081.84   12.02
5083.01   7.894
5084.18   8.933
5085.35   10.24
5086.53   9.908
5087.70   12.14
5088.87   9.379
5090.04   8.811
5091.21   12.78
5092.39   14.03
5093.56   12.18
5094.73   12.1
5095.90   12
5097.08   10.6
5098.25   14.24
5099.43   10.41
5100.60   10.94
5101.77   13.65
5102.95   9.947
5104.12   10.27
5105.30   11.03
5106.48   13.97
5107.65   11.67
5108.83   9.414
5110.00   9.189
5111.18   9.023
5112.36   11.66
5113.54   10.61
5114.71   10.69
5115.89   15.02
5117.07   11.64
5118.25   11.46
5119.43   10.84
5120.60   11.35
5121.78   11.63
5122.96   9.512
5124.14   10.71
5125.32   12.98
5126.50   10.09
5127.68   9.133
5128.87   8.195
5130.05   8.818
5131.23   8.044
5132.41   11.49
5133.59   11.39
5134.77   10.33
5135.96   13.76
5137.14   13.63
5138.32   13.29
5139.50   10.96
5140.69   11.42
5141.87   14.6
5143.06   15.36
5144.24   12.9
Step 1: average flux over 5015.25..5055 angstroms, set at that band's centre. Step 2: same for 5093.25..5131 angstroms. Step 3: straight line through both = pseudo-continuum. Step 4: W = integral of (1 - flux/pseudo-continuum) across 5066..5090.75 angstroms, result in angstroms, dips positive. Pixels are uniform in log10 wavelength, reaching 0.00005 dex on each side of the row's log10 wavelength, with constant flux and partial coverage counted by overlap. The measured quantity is 1.8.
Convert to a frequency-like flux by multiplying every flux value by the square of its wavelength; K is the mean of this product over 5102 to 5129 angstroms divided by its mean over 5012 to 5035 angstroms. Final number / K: 1.1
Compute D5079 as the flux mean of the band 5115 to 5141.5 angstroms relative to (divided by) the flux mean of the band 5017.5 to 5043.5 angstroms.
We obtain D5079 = 1.08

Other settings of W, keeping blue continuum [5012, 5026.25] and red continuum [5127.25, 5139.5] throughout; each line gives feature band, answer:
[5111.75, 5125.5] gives -1.0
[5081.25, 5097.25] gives -0.7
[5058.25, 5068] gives -1.9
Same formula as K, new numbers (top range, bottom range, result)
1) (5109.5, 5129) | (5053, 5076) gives 0.98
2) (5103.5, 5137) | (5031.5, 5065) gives 0.98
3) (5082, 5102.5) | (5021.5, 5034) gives 1.09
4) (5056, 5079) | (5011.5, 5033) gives 1.11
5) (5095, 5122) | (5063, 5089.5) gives 1.12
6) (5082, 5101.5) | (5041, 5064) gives 0.93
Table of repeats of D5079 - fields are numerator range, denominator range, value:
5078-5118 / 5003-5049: 1.04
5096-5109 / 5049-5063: 1.01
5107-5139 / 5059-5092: 1.03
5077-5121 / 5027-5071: 0.99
